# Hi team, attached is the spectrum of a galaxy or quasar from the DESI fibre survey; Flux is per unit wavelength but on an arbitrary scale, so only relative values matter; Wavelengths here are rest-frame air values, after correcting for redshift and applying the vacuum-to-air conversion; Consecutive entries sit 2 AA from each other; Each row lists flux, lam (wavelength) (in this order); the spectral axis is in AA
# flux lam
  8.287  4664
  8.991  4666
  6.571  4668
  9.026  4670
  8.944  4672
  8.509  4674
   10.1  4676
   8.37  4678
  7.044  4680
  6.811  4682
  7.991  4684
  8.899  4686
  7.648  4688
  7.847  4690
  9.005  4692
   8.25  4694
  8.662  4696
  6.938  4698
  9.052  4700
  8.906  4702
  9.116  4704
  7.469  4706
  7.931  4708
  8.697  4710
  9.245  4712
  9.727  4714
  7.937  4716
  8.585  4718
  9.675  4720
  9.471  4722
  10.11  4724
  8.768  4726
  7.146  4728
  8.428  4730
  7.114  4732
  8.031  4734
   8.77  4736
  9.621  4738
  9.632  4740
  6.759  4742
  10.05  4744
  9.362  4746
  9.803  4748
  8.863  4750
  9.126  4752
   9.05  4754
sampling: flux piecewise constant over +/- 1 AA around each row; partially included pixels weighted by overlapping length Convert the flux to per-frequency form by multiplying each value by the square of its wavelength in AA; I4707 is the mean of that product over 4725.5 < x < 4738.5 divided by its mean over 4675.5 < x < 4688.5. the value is 1.0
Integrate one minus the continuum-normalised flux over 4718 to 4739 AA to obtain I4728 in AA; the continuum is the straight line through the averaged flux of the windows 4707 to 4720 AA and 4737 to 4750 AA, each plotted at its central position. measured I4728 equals 0.61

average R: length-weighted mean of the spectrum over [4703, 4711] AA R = 8.3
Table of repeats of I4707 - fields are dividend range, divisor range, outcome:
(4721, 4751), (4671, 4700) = 1.09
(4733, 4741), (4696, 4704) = 1.08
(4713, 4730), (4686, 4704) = 1.08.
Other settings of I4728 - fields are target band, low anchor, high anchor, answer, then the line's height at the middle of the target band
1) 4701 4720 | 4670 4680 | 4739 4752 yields 0.6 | 8.94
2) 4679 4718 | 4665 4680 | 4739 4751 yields 2.0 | 8.73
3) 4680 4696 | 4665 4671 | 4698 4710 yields 0.5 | 8.3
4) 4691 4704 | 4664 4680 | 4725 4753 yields 0.1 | 8.58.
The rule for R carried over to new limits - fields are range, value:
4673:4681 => 8.51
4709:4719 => 8.84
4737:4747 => 9.08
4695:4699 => 7.8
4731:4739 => 8.38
